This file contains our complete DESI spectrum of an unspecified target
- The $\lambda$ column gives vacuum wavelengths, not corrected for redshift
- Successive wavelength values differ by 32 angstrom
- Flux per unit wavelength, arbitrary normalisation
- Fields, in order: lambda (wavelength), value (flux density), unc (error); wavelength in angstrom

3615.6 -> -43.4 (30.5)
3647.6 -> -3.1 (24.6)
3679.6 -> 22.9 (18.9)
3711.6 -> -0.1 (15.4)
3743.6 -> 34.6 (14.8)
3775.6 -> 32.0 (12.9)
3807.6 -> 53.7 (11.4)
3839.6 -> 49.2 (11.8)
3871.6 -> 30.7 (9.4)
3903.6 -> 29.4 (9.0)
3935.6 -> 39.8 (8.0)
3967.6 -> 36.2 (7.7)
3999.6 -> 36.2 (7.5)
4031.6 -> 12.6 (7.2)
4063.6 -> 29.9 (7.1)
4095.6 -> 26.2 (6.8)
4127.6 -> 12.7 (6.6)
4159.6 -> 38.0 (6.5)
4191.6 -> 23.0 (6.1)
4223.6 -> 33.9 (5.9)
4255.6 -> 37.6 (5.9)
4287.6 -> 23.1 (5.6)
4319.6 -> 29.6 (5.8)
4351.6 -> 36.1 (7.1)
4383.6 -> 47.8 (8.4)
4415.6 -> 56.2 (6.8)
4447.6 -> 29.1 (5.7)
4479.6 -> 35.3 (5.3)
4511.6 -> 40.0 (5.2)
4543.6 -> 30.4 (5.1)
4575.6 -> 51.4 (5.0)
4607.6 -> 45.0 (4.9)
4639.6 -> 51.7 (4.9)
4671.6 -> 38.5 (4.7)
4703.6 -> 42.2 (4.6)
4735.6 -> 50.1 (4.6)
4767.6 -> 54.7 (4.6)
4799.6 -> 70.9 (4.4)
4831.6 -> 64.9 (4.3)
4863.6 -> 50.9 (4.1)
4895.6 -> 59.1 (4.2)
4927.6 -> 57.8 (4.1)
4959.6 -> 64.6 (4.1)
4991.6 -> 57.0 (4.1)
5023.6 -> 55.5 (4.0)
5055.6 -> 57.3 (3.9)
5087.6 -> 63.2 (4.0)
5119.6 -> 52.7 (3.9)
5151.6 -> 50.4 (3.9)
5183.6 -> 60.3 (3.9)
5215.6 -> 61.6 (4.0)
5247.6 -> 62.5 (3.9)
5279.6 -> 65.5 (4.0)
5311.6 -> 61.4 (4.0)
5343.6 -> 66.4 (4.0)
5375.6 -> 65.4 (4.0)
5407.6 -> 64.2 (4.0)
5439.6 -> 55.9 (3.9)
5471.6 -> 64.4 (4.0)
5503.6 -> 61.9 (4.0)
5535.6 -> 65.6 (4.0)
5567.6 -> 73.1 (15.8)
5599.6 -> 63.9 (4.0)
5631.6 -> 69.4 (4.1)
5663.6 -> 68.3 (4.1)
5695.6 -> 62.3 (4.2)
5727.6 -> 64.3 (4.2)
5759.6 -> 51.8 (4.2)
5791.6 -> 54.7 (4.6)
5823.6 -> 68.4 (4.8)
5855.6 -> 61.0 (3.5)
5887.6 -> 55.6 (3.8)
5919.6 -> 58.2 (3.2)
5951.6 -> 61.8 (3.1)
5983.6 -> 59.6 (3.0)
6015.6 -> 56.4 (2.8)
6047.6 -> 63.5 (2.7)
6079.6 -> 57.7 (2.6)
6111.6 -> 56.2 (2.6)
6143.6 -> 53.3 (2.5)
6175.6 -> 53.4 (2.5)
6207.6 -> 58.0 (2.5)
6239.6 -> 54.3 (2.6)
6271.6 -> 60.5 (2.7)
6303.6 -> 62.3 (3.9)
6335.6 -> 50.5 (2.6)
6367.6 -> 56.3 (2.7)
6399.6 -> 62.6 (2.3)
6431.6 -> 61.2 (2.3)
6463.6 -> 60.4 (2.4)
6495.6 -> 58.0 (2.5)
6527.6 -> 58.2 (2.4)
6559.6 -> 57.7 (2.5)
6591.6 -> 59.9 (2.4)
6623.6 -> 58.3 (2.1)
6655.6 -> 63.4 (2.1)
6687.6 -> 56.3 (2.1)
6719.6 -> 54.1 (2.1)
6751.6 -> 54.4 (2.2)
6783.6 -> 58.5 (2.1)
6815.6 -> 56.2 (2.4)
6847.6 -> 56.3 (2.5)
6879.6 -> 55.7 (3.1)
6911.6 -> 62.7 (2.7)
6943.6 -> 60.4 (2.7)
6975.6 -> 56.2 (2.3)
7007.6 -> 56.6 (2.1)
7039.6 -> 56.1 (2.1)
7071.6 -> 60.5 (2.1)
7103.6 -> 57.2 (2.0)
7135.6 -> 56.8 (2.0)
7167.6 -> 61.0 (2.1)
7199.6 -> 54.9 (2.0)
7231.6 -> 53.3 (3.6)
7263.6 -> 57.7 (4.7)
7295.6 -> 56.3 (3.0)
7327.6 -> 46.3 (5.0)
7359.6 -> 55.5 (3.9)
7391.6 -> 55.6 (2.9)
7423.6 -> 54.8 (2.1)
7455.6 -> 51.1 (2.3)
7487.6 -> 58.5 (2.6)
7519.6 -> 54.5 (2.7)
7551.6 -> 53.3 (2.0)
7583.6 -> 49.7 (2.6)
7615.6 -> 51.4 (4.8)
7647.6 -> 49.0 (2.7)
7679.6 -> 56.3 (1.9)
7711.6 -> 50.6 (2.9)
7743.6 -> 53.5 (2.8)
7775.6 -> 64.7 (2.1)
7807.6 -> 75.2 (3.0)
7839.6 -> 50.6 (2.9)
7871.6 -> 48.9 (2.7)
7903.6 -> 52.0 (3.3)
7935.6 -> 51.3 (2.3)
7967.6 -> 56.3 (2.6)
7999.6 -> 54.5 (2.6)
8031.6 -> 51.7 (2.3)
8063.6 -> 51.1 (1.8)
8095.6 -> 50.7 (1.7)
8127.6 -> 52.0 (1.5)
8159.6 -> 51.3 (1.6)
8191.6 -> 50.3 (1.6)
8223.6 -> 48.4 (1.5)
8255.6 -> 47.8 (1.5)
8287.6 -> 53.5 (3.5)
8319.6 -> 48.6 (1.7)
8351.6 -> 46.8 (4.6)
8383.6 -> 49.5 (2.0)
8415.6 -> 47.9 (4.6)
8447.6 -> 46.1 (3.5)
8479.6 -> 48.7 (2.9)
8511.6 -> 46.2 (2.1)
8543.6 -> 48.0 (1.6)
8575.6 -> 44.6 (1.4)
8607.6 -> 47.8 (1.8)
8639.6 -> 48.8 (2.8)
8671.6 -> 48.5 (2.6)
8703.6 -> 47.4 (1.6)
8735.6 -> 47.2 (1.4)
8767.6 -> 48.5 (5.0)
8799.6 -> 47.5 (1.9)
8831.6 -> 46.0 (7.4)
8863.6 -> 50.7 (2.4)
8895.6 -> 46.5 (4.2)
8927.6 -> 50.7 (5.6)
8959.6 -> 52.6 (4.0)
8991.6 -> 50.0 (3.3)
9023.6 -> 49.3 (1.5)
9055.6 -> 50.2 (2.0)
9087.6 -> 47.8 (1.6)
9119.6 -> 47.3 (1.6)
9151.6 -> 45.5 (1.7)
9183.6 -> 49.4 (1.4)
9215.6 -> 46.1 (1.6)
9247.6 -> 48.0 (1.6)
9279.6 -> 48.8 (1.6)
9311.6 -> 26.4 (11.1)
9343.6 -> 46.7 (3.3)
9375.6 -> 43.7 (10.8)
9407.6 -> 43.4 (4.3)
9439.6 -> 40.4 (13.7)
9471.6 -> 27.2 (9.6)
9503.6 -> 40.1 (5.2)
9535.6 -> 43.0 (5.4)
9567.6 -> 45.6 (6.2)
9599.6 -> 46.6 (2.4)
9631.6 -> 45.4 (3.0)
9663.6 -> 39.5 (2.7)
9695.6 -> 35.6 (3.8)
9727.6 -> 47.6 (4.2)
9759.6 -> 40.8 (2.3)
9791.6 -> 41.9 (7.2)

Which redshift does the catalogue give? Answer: 0.19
